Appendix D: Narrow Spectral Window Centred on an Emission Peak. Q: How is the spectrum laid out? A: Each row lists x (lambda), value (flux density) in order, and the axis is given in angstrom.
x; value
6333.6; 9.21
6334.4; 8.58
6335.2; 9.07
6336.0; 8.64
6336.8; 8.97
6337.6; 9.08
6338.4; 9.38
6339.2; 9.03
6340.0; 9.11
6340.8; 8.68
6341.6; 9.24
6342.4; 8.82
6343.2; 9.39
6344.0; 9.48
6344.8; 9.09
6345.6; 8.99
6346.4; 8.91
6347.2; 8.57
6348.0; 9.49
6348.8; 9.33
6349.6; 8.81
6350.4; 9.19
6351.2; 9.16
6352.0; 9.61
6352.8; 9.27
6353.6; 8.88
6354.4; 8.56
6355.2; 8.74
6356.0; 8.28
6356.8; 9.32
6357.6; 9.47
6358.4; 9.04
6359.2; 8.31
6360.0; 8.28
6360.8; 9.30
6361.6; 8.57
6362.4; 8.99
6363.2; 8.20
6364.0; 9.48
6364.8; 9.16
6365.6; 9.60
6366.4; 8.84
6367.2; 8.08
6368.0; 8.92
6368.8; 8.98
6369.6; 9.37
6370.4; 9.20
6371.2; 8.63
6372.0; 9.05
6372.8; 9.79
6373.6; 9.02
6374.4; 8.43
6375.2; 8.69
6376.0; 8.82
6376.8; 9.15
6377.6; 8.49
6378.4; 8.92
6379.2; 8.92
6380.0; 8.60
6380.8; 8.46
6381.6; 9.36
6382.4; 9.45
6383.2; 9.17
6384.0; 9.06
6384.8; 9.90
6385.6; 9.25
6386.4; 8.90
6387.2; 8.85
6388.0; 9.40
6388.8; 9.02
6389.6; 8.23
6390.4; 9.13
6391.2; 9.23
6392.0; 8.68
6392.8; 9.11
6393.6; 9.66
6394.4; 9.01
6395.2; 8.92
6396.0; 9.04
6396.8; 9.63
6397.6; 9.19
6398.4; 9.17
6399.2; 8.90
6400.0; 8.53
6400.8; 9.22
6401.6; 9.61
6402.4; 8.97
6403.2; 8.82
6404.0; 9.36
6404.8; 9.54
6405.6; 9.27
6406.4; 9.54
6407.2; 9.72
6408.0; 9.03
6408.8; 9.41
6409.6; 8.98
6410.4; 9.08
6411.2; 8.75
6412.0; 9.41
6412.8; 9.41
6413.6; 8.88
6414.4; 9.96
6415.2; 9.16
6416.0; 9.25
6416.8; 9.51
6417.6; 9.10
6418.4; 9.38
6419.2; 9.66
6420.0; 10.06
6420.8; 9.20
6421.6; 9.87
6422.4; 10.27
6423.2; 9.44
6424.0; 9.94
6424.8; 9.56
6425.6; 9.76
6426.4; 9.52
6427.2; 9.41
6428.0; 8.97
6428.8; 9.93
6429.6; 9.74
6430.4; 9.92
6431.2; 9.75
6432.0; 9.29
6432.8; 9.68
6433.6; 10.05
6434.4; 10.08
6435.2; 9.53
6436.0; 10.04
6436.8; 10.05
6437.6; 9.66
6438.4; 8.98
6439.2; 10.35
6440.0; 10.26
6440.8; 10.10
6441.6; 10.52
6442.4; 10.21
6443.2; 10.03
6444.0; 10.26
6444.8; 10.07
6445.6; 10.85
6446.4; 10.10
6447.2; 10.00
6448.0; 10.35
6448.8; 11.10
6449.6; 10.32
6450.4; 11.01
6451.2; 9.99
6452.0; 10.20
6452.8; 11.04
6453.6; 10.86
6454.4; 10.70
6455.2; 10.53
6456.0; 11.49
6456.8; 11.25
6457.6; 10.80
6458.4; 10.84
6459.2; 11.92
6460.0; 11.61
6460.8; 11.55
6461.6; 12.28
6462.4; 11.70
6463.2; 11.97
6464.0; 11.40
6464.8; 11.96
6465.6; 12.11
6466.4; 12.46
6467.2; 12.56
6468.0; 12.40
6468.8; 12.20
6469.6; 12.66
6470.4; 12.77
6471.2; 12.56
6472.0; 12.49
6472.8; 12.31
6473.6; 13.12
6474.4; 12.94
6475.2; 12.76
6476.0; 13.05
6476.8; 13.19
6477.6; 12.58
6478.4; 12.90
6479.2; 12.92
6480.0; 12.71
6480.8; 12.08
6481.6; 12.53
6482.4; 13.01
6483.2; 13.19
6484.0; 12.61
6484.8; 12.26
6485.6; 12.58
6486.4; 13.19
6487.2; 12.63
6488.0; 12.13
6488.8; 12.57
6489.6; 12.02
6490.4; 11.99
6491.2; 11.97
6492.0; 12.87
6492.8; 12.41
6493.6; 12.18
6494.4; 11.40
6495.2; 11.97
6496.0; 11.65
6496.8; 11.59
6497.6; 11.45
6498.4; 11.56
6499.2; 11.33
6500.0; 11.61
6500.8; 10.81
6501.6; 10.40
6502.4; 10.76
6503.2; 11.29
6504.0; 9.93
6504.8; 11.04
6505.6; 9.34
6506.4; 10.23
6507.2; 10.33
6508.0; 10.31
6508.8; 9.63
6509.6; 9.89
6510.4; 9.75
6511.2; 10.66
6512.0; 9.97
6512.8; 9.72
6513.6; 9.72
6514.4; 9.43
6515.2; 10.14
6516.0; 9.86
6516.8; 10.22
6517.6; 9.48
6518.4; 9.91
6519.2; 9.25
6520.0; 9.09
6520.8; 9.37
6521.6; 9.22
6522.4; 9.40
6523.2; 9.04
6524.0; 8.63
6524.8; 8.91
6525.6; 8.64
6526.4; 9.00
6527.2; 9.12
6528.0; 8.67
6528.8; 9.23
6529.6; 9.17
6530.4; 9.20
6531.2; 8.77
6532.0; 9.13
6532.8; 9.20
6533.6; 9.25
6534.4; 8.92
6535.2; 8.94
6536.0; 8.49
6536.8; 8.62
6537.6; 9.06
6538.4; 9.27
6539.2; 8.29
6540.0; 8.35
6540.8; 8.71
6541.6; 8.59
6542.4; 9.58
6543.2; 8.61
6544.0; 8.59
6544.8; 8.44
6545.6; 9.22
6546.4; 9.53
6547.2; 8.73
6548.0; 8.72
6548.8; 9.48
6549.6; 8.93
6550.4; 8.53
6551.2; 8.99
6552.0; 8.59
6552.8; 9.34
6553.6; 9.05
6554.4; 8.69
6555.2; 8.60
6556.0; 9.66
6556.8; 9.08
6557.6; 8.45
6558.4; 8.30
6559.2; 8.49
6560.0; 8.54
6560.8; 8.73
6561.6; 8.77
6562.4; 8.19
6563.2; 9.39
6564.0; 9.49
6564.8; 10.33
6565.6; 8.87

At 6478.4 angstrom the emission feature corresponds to Mg II 2798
